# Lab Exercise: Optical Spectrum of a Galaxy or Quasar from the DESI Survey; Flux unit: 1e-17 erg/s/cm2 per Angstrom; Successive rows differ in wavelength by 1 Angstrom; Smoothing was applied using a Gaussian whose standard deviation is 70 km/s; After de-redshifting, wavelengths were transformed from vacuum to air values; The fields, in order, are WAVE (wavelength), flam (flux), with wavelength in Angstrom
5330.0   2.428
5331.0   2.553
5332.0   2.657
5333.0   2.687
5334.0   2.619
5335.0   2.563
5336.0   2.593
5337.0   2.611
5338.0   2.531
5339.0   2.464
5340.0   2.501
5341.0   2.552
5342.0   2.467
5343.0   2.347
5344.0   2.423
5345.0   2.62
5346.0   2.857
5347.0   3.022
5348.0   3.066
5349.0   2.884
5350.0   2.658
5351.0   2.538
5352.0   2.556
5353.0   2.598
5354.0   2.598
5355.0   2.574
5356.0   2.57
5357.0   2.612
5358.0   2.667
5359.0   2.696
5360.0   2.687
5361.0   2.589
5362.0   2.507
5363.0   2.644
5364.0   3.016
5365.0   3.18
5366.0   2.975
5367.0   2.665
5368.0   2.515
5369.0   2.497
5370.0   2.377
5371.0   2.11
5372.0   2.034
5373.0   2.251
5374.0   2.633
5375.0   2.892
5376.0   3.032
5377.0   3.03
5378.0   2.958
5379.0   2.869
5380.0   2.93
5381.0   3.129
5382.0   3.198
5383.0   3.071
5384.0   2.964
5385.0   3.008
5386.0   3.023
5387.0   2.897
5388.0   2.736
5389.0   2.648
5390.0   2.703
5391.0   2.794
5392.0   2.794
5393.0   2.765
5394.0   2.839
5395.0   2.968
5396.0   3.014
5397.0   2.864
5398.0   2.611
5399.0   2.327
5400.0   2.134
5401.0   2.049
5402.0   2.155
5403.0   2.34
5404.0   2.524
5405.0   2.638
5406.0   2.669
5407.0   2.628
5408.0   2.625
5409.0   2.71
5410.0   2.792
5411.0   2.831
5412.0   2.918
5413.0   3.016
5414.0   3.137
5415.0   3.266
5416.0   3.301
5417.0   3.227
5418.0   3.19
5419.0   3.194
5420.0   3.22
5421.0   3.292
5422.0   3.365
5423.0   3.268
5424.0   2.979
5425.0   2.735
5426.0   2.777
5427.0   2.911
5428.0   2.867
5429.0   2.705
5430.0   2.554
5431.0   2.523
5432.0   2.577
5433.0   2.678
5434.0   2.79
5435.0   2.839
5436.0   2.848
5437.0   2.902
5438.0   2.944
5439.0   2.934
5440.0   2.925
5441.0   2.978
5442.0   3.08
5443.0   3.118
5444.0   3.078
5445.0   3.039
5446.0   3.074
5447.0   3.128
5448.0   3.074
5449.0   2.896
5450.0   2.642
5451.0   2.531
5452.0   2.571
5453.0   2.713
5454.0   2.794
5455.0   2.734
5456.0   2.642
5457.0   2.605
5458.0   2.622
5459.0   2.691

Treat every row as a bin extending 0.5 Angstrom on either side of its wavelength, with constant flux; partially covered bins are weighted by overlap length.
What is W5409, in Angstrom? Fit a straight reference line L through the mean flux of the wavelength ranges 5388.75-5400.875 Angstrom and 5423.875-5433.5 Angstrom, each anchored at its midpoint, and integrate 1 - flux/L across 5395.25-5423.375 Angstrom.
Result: -1.35 Angstrom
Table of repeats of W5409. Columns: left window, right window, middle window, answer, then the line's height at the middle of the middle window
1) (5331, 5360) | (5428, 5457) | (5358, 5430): -1.9 Angstrom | 2.73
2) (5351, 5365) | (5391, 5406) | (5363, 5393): -1.9 Angstrom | 2.62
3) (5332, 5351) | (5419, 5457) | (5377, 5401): -0.6 Angstrom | 2.76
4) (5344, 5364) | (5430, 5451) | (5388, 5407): 1.2 Angstrom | 2.79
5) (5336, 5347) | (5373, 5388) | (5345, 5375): 1.0 Angstrom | 2.74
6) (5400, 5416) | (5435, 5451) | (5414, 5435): -1.2 Angstrom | 2.82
